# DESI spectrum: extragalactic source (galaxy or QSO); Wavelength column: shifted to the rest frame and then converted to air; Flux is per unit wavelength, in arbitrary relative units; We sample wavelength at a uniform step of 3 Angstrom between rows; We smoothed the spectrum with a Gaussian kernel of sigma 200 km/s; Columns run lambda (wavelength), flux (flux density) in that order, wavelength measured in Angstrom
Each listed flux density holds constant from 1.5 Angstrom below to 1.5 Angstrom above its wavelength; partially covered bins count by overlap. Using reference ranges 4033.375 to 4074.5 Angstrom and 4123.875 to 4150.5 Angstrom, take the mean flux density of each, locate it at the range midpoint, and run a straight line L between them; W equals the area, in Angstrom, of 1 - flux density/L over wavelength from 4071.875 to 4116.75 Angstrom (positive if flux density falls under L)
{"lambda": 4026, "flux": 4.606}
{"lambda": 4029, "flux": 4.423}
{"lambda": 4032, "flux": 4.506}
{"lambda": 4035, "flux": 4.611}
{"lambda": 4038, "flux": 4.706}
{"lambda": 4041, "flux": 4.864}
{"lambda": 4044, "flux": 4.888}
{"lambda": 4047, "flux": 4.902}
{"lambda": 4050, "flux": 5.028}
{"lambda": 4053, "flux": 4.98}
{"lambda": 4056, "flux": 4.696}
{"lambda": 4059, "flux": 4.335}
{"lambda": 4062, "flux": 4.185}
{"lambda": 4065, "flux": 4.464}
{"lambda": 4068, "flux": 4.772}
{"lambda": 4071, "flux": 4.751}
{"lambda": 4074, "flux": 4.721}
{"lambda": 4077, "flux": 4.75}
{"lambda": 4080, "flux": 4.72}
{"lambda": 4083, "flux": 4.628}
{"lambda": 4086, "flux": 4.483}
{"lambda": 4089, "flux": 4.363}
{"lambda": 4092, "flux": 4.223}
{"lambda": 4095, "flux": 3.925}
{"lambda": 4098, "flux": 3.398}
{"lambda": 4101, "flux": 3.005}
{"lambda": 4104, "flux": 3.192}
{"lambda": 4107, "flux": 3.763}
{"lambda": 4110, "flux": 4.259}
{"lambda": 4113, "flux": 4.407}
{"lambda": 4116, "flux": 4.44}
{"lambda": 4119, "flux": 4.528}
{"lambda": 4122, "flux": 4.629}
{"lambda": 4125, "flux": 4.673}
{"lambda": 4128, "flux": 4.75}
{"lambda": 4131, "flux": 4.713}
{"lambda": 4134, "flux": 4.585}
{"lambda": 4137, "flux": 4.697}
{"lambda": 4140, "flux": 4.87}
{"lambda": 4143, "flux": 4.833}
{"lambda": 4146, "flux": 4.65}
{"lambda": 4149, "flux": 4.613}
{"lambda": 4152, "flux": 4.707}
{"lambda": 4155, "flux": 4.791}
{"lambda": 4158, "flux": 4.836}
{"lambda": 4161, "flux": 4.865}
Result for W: 5.3 Angstrom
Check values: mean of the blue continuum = 4.71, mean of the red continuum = 4.71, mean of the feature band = 4.16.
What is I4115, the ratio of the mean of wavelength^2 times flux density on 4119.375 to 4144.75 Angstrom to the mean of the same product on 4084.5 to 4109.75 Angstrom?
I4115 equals 1.26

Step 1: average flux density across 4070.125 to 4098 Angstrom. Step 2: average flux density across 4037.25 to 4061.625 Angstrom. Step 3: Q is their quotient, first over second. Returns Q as 0.93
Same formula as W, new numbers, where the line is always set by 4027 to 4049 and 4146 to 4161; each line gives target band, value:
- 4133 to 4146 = 0.0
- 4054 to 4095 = 1.6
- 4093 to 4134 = 5.0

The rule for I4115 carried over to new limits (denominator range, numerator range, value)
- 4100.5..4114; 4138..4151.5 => 1.28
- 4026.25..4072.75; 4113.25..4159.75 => 1.05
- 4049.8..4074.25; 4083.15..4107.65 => 0.84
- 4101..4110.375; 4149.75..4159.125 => 1.37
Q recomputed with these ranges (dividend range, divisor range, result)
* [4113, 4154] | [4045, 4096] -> 1.01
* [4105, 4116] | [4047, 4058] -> 0.85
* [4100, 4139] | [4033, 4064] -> 0.91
